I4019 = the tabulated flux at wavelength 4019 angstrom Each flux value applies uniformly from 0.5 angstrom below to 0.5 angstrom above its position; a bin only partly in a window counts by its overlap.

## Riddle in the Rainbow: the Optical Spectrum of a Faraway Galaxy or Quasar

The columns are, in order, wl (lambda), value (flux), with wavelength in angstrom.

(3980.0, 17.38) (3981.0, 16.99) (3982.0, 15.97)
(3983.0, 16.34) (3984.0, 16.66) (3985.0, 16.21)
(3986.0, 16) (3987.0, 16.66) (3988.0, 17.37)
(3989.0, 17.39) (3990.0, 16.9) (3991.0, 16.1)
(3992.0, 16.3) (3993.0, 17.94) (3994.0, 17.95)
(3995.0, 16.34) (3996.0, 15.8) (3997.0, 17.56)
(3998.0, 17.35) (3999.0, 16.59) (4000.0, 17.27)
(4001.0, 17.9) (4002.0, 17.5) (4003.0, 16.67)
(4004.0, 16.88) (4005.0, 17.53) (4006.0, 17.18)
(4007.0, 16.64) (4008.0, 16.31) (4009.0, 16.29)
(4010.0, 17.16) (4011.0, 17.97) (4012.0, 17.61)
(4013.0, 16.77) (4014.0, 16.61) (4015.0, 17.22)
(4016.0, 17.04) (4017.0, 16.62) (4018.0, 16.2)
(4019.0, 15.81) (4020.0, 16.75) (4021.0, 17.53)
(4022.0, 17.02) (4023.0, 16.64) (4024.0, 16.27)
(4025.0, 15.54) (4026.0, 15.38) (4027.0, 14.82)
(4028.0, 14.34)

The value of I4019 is 15.81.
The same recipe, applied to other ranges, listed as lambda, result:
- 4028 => 14.34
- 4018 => 16.2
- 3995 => 16.34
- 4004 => 16.88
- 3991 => 16.1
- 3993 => 17.94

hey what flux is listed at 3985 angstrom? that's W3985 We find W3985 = 16.21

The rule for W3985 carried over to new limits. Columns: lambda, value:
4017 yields 16.62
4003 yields 16.67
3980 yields 17.38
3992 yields 16.3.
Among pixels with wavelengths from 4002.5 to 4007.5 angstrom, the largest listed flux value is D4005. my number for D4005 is 17.53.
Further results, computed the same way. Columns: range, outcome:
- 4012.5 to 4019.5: 17.22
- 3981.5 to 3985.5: 16.66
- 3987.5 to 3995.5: 17.95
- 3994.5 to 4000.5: 17.56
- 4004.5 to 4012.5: 17.97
